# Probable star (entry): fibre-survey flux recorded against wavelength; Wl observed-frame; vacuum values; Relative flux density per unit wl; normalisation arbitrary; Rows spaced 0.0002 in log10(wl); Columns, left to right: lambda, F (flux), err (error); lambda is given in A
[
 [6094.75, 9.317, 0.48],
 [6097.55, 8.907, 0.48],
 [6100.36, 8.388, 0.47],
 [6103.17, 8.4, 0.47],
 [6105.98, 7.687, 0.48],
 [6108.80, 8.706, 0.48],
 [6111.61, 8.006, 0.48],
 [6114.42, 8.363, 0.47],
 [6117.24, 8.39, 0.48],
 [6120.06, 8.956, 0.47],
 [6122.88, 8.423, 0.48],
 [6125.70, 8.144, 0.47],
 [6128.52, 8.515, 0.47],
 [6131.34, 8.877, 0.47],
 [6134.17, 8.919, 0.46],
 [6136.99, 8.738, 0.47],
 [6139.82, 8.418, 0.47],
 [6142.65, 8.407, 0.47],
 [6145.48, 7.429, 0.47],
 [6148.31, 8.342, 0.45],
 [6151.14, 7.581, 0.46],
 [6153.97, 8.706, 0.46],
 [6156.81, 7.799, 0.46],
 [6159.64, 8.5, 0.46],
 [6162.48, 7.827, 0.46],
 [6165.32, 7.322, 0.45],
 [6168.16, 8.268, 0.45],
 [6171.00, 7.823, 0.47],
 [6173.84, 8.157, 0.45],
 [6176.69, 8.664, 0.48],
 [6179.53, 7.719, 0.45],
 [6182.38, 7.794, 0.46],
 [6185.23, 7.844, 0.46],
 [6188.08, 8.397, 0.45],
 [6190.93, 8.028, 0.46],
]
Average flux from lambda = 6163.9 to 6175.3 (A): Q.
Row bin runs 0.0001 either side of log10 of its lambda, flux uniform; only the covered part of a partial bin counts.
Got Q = 7.89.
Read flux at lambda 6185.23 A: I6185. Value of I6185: 7.844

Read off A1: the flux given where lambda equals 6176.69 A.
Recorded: 8.664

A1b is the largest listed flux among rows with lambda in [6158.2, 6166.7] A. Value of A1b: 8.5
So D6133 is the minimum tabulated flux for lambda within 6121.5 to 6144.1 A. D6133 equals 8.144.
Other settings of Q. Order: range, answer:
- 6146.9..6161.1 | 8.19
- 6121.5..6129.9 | 8.36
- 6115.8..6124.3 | 8.58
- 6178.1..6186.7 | 7.79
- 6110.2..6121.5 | 8.43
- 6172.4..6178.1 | 8.4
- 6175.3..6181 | 8.19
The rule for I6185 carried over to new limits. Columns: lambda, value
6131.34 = 8.877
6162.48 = 7.827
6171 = 7.823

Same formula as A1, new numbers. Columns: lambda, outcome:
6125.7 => 8.144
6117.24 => 8.39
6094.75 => 9.317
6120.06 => 8.956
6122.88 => 8.423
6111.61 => 8.006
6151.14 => 7.581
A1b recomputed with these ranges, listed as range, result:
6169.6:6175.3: 8.157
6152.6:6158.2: 8.706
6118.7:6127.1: 8.956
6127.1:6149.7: 8.919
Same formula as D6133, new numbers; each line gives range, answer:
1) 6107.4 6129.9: 8.006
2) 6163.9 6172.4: 7.322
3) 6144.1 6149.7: 7.429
